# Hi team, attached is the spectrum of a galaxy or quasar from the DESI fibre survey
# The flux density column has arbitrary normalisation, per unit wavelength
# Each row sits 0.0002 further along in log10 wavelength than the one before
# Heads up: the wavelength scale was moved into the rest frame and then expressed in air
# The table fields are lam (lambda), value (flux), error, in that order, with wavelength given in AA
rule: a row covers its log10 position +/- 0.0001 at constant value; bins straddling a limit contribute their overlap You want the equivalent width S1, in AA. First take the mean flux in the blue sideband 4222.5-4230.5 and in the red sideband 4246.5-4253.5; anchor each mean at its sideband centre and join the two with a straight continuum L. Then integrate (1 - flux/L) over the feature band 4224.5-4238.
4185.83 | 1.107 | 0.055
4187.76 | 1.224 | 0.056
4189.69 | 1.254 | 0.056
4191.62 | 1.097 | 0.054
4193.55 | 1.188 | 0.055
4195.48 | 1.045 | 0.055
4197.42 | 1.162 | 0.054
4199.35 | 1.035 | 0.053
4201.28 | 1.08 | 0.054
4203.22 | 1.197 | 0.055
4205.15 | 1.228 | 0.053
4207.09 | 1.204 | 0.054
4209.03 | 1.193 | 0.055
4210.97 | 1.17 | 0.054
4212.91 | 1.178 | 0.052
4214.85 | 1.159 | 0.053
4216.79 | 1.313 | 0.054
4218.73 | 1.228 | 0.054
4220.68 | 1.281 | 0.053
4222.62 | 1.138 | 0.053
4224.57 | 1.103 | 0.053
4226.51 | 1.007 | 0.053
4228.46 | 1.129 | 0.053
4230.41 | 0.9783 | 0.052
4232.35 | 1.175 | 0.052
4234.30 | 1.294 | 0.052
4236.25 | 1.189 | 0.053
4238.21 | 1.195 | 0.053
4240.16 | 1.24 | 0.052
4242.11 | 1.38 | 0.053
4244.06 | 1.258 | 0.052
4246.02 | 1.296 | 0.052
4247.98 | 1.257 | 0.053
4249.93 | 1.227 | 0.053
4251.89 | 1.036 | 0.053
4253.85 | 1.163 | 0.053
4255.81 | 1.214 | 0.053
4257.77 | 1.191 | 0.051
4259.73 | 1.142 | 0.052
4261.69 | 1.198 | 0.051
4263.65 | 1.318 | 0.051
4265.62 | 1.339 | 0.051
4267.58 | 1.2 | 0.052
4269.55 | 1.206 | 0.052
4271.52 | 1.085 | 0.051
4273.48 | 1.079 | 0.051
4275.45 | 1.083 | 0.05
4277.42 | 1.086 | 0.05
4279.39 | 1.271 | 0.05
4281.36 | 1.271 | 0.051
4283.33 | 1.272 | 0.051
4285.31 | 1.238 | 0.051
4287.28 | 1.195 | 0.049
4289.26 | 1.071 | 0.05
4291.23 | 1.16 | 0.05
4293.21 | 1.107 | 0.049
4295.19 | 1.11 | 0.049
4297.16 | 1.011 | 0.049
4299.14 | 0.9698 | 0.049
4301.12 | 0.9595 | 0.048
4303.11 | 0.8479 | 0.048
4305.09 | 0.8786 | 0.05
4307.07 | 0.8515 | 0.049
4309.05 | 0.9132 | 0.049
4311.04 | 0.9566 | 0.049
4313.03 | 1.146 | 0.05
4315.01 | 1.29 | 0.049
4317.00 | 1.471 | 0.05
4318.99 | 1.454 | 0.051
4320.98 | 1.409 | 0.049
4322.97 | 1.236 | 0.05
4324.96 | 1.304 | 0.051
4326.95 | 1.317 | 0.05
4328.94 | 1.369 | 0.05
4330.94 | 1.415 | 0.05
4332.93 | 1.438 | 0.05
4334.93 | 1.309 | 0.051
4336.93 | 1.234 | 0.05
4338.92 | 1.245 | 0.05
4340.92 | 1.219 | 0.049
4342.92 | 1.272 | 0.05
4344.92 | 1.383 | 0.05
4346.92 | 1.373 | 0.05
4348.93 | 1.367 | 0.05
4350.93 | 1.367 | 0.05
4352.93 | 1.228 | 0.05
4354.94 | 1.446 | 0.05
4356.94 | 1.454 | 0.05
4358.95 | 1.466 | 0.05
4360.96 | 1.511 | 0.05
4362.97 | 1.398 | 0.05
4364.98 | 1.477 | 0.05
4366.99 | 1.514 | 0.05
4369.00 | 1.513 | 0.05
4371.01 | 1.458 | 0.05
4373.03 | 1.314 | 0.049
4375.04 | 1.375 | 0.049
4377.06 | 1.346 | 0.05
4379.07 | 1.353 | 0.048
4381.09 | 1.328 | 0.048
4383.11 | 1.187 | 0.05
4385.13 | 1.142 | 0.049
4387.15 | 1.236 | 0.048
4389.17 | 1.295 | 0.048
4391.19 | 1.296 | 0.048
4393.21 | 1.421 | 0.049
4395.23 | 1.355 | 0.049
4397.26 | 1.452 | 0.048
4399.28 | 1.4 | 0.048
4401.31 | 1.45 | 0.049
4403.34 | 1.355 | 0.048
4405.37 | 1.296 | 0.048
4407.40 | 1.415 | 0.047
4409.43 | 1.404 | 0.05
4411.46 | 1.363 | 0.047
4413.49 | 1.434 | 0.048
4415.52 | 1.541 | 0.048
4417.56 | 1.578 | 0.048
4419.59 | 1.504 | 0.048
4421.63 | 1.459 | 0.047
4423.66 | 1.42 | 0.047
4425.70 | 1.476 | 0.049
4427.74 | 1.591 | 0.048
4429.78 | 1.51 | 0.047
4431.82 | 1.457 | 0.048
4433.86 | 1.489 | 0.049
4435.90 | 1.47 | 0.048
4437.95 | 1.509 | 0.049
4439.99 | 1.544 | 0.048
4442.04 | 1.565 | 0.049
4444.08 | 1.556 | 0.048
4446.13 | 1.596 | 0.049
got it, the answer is -0.4 AA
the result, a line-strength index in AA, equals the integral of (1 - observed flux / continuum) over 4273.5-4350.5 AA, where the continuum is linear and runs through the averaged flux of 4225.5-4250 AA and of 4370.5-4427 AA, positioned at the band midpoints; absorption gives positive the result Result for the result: 5.3 AA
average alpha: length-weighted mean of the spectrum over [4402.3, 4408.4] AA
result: 1.35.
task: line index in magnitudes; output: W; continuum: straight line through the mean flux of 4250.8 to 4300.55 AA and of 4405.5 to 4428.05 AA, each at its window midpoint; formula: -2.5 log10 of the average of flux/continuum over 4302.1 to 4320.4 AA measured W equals 0.131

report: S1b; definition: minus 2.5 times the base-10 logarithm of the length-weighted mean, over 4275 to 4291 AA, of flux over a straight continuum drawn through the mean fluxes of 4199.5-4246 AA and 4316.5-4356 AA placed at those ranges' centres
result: 0.07 mag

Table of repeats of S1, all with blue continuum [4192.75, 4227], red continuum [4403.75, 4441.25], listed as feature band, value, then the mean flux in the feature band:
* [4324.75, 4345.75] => 0.39 AA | 1.32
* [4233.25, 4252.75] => -0.44 AA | 1.24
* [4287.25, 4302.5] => 2.68 AA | 1.06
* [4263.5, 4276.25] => 0.71 AA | 1.18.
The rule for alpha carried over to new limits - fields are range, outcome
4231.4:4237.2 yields 1.22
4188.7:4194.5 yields 1.18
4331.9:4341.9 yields 1.29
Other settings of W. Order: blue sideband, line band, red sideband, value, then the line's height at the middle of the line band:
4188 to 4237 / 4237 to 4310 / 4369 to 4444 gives 0.086 mag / 1.24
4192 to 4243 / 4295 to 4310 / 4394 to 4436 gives 0.350 mag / 1.29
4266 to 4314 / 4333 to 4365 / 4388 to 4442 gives -0.086 mag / 1.25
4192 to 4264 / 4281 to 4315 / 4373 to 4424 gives 0.189 mag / 1.26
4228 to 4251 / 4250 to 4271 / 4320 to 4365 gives 0.043 mag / 1.25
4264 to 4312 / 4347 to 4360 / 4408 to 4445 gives -0.086 mag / 1.28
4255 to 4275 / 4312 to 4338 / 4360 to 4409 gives -0.045 mag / 1.28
